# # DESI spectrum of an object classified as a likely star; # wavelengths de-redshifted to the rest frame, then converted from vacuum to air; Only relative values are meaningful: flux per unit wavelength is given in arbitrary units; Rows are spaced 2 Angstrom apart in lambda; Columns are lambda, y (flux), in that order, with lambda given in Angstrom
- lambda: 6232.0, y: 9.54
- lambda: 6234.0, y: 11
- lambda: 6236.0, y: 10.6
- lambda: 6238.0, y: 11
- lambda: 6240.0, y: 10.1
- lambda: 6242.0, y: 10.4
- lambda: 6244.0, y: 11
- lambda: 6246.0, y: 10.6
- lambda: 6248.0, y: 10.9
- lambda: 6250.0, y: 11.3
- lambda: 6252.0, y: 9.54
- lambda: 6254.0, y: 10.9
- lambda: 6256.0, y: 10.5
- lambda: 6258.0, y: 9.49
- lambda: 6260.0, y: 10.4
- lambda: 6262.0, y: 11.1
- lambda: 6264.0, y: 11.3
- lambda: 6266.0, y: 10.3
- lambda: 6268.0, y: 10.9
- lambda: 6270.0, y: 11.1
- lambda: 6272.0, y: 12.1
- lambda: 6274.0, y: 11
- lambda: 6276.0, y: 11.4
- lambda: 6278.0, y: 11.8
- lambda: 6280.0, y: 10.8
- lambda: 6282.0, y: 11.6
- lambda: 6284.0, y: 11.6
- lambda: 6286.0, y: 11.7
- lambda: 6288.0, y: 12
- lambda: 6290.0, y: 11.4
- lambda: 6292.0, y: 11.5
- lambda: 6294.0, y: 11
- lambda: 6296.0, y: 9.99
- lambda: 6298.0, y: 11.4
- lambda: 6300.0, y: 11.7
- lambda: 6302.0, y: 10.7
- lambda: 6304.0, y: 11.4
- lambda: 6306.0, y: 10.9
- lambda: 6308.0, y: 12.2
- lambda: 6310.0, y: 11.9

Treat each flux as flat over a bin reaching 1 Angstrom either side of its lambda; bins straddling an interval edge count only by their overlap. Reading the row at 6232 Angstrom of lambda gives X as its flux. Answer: 9.54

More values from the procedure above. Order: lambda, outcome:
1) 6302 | 10.7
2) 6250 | 11.3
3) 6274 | 11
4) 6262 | 11.1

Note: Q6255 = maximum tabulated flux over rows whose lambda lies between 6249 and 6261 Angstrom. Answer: 11.3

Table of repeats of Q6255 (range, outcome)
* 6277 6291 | 12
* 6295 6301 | 11.7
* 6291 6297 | 11.5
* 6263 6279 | 12.1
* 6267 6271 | 11.1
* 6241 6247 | 11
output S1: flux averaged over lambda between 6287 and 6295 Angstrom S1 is 11.5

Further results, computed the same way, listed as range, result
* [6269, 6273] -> 11.6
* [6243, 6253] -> 10.7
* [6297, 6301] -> 11.6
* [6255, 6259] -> 10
